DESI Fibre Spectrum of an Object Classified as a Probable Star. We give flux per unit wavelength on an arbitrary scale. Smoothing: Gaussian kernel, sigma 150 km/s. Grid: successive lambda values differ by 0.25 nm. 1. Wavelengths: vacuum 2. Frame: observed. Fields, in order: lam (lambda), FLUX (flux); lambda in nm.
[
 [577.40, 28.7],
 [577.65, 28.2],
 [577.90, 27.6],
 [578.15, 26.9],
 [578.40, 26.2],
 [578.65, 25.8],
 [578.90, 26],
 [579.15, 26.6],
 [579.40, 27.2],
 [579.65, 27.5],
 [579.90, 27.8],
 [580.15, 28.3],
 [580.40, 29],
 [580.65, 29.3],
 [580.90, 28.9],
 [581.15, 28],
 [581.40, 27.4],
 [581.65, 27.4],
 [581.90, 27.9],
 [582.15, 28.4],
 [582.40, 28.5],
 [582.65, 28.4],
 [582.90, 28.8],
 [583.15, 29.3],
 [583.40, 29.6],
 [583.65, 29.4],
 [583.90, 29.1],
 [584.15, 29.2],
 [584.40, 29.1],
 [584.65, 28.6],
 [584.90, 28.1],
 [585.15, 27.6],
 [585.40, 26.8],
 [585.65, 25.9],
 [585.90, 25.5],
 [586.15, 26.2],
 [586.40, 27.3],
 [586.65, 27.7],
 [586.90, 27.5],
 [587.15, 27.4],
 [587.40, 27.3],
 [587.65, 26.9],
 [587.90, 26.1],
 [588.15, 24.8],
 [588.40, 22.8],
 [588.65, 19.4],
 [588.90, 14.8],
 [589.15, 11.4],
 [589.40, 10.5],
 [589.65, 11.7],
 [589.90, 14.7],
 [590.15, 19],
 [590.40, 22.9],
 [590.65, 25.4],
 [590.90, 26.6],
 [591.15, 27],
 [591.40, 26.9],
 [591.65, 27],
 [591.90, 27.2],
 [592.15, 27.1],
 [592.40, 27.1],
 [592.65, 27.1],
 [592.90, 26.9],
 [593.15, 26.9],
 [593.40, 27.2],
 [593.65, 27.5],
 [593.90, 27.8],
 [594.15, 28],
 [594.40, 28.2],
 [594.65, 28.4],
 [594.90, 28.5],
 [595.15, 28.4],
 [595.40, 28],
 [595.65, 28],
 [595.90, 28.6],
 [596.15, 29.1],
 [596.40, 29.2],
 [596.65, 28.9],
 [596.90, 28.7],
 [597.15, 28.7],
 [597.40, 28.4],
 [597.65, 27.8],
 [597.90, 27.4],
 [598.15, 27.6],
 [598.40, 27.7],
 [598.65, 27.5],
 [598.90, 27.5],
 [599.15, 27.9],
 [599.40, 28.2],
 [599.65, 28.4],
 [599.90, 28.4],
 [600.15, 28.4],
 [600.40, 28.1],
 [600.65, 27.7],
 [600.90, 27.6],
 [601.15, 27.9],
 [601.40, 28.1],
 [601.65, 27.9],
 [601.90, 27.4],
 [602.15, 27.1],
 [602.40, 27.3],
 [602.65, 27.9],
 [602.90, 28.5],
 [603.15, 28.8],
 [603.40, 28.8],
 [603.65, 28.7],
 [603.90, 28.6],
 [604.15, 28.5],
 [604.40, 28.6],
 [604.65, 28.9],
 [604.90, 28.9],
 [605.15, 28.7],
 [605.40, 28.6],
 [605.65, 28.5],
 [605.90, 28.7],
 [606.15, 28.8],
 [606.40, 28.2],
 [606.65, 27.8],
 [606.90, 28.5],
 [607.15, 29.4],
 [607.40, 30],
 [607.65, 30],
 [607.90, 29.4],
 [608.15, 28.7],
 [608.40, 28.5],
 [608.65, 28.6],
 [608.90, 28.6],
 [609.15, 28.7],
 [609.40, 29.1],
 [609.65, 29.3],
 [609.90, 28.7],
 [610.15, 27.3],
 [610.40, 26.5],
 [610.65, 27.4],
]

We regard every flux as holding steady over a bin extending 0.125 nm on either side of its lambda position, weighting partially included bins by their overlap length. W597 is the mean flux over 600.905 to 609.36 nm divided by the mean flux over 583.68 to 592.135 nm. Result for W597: 1.17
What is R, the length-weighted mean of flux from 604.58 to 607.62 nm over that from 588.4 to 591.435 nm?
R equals 1.51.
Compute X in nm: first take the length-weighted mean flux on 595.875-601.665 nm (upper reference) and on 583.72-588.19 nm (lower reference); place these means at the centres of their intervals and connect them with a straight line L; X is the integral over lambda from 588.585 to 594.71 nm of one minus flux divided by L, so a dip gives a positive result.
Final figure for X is 0.945 nm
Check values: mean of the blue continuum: 27.4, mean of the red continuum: 28.2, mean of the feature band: 23.5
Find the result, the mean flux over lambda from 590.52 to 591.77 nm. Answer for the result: 26.6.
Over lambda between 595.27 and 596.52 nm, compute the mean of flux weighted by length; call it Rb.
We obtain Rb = 28.6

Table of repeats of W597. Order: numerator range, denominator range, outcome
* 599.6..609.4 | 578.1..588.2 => 1.03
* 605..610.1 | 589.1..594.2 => 1.21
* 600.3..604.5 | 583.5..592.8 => 1.14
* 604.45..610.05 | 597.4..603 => 1.04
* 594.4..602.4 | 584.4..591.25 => 1.20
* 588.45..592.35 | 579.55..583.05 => 0.74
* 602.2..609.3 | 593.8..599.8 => 1.02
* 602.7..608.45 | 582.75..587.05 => 1.03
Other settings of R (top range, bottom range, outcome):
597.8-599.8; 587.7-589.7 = 1.52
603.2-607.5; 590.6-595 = 1.05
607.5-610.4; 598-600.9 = 1.03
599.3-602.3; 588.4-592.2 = 1.35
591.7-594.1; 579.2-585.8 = 0.96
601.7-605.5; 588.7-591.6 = 1.46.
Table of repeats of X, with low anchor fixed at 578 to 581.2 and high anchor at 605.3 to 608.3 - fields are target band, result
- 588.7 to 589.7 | 0.55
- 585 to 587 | 0.07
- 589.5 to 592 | 0.48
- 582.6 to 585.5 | -0.10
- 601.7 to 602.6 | 0.04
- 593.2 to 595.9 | 0.02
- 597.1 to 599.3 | 0.05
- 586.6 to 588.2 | 0.06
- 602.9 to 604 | 0.00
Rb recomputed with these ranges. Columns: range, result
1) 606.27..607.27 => 28.5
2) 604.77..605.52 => 28.7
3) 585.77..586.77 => 26.7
